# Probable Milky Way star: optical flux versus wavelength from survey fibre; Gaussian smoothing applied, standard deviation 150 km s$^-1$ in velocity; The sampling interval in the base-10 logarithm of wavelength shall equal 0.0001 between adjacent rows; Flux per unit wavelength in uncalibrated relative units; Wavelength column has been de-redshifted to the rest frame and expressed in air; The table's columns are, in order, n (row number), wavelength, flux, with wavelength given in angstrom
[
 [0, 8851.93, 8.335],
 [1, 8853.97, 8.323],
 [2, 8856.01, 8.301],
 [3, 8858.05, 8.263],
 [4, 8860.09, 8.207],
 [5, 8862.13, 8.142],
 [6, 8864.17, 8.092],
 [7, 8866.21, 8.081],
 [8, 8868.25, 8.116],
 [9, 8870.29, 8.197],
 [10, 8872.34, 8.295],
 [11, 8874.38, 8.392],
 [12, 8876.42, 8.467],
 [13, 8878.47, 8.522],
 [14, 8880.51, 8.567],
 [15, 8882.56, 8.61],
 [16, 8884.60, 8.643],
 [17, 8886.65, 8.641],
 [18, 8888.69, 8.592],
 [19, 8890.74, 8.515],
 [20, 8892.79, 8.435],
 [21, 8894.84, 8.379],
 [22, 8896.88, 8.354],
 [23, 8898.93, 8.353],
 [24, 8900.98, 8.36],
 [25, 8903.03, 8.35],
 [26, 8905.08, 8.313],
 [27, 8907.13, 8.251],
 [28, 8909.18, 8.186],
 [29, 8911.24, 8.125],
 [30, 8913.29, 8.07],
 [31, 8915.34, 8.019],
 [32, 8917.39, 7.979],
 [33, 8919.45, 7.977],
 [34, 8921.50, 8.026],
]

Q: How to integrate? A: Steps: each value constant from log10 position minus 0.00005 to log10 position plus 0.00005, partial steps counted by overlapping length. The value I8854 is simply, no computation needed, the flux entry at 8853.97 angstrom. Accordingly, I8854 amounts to 8.323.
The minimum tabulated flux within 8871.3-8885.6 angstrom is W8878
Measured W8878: 8.295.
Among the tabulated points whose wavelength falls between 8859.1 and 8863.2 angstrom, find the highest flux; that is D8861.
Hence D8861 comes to 8.207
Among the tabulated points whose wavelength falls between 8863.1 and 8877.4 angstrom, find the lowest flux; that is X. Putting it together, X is 8.081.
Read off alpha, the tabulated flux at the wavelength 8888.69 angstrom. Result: 8.592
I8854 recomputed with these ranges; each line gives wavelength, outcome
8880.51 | 8.567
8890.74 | 8.515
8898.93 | 8.353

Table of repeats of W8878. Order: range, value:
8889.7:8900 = 8.353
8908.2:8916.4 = 8.019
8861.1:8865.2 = 8.092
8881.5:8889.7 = 8.592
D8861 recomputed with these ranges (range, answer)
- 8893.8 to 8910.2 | 8.379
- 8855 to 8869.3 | 8.301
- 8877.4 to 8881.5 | 8.567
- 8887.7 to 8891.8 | 8.592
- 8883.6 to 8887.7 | 8.643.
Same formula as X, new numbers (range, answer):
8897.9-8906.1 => 8.313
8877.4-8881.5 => 8.522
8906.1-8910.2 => 8.186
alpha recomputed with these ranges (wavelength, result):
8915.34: 8.019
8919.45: 7.977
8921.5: 8.026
